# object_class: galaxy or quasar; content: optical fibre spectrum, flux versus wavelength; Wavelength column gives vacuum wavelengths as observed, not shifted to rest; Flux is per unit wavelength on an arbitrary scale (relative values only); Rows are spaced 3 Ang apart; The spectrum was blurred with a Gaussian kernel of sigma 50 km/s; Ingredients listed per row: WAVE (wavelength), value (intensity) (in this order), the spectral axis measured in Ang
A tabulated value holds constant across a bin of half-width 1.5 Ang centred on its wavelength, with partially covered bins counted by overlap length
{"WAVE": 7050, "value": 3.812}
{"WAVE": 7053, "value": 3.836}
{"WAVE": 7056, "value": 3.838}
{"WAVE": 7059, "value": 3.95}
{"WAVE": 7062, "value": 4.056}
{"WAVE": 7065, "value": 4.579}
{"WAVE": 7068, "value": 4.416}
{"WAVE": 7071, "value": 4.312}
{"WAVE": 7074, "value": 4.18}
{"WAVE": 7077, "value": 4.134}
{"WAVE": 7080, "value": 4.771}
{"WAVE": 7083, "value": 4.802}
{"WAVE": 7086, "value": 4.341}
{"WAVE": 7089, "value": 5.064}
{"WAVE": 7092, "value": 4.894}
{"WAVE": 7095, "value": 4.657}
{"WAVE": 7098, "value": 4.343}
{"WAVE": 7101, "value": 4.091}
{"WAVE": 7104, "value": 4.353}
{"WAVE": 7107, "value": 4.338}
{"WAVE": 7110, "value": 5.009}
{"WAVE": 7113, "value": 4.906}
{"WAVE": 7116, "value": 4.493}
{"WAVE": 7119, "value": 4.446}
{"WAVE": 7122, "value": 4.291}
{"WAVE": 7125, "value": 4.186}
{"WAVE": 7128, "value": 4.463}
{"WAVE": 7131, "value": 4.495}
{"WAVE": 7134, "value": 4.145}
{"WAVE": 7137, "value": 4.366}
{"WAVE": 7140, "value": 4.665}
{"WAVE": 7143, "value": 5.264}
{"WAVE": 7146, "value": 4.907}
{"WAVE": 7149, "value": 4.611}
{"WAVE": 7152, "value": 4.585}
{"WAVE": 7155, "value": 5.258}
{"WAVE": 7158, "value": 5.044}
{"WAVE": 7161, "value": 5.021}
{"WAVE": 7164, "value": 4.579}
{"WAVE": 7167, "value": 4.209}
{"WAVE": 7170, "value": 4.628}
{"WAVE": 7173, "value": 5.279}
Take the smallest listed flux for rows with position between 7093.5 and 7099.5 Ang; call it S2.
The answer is 4.343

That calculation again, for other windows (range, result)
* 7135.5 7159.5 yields 4.366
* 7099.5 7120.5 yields 4.091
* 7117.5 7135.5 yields 4.145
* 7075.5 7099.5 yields 4.134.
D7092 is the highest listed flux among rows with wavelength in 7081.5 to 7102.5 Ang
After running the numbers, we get 5.064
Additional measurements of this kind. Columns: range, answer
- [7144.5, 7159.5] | 5.258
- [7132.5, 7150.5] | 5.264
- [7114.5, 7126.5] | 4.493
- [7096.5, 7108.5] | 4.353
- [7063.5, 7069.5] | 4.579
